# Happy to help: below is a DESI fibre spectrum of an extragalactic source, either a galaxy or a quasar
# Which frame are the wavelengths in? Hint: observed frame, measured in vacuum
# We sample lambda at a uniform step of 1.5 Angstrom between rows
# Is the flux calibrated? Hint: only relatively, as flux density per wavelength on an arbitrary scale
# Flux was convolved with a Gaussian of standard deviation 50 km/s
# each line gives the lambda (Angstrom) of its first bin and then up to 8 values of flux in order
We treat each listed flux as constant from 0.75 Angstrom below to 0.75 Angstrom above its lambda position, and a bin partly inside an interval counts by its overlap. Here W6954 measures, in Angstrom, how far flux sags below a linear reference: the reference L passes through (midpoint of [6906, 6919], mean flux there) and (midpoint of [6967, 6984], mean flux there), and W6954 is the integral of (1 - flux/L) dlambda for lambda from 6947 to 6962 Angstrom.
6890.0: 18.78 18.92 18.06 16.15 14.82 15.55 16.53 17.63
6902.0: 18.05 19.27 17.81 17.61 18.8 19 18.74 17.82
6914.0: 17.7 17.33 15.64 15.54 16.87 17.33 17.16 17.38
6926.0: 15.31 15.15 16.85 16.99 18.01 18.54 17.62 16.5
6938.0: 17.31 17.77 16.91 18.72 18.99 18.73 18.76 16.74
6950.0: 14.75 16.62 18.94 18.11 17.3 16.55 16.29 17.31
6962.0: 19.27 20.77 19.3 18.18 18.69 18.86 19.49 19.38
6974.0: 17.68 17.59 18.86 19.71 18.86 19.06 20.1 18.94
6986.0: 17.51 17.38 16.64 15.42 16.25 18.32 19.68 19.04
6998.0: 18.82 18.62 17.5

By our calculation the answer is 1.1 Angstrom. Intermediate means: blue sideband 17.6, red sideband 18.9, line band 17.2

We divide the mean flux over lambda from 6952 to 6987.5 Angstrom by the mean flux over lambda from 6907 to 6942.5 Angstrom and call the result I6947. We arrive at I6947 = 1.07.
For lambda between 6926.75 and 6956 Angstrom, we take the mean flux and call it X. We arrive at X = 17.5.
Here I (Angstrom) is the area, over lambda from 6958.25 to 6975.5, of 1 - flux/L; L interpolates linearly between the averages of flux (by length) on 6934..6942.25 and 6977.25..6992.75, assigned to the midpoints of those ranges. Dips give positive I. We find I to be -0.8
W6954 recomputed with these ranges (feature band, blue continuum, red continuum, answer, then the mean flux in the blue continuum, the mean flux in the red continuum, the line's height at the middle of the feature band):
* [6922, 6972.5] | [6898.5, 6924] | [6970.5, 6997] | 0.66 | 17.6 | 18.3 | 17.9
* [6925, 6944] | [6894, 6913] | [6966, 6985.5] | 0.94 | 17.5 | 18.9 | 18.1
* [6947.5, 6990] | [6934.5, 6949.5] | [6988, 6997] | -1.29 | 17.8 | 17.5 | 17.6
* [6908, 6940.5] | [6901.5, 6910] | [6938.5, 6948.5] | 1.94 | 18.4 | 18.2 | 18.3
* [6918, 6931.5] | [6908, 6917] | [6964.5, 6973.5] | 1.21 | 18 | 18.9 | 18.2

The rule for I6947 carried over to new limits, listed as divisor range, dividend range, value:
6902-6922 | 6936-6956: 1.00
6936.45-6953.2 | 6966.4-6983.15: 1.07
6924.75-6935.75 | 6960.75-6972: 1.13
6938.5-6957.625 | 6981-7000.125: 1.03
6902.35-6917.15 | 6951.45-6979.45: 1.02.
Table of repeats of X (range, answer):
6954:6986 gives 18.6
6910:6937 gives 17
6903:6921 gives 17.7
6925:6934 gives 16.8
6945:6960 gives 17.3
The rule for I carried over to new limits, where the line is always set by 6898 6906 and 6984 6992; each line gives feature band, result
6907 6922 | 0.2 Angstrom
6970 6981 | -1.1 Angstrom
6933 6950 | -0.3 Angstrom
